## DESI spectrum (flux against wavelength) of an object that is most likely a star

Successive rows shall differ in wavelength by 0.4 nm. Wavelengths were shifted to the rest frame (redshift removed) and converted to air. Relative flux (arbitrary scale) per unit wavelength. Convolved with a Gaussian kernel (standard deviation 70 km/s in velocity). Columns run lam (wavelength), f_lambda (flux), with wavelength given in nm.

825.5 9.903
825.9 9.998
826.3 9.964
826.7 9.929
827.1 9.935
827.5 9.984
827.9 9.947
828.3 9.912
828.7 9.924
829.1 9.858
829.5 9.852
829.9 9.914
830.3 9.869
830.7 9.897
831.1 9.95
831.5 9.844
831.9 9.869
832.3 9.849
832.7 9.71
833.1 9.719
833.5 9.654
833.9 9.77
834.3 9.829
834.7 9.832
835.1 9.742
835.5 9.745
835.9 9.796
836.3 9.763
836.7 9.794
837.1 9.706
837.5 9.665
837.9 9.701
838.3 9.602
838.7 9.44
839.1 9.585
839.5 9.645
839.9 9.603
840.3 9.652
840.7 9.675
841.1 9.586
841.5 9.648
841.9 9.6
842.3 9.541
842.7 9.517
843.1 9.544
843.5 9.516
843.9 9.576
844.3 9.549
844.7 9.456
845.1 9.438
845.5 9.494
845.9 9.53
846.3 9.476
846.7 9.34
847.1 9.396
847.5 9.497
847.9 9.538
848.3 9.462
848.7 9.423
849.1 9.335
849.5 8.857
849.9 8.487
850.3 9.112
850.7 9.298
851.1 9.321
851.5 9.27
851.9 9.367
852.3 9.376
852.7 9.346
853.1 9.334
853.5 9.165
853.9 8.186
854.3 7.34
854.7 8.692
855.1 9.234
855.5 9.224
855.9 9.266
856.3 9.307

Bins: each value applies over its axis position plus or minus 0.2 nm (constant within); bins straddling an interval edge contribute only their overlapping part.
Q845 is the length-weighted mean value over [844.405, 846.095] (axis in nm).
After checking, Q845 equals 9.48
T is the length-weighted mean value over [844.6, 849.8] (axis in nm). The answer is 9.38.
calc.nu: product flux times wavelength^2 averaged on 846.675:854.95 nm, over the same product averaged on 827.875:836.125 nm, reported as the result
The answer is 0.97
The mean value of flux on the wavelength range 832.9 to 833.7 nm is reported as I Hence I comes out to 9.69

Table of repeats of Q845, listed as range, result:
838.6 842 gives 9.61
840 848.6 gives 9.53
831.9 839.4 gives 9.72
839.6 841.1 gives 9.64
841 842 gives 9.62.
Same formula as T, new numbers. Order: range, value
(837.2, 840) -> 9.61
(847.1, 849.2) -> 9.45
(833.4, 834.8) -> 9.78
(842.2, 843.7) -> 9.53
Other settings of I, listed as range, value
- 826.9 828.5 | 9.94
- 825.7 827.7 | 9.96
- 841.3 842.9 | 9.58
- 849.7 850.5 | 8.8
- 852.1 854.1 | 9.08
